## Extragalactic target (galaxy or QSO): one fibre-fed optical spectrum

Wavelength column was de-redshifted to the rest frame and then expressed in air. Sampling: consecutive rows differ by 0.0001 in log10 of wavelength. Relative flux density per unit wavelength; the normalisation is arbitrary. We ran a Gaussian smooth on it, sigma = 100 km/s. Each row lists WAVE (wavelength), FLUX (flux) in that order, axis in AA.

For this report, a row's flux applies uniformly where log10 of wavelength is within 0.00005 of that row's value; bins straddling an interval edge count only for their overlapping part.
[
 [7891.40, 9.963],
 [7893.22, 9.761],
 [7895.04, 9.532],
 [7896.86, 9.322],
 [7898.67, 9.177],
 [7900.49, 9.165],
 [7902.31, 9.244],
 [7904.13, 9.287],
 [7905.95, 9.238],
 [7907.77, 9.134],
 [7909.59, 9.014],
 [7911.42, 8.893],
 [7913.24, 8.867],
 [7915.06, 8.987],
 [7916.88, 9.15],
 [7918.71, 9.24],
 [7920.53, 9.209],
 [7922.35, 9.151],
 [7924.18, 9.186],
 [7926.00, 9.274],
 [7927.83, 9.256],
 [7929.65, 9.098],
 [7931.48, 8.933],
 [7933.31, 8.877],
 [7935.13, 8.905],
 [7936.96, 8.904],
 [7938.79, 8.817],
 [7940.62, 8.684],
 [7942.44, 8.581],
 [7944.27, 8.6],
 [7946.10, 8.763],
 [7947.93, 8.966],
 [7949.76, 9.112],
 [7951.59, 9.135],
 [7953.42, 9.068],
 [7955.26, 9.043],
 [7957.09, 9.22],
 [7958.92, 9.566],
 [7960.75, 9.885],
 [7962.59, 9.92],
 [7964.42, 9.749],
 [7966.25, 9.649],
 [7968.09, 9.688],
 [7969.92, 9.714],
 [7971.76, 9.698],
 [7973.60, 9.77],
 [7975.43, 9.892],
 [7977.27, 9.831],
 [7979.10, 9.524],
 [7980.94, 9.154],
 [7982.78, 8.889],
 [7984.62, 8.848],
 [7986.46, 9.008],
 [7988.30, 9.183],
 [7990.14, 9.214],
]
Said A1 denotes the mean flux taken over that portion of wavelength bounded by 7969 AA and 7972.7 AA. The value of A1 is 9.7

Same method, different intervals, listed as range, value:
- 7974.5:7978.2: 9.89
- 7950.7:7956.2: 9.07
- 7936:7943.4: 8.75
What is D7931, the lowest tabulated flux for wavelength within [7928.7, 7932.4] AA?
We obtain 8.933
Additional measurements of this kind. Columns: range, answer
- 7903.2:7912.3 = 8.893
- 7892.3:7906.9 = 9.165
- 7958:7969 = 9.566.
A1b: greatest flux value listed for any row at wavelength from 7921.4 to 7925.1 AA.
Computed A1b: 9.186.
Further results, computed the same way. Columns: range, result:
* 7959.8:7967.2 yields 9.92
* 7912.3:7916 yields 8.987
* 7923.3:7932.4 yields 9.274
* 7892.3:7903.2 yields 9.761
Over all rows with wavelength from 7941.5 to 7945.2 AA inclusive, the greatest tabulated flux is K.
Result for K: 8.6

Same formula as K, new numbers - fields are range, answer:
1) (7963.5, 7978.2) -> 9.892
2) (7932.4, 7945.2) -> 8.905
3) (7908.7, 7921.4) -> 9.24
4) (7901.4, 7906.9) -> 9.287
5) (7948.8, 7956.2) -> 9.135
